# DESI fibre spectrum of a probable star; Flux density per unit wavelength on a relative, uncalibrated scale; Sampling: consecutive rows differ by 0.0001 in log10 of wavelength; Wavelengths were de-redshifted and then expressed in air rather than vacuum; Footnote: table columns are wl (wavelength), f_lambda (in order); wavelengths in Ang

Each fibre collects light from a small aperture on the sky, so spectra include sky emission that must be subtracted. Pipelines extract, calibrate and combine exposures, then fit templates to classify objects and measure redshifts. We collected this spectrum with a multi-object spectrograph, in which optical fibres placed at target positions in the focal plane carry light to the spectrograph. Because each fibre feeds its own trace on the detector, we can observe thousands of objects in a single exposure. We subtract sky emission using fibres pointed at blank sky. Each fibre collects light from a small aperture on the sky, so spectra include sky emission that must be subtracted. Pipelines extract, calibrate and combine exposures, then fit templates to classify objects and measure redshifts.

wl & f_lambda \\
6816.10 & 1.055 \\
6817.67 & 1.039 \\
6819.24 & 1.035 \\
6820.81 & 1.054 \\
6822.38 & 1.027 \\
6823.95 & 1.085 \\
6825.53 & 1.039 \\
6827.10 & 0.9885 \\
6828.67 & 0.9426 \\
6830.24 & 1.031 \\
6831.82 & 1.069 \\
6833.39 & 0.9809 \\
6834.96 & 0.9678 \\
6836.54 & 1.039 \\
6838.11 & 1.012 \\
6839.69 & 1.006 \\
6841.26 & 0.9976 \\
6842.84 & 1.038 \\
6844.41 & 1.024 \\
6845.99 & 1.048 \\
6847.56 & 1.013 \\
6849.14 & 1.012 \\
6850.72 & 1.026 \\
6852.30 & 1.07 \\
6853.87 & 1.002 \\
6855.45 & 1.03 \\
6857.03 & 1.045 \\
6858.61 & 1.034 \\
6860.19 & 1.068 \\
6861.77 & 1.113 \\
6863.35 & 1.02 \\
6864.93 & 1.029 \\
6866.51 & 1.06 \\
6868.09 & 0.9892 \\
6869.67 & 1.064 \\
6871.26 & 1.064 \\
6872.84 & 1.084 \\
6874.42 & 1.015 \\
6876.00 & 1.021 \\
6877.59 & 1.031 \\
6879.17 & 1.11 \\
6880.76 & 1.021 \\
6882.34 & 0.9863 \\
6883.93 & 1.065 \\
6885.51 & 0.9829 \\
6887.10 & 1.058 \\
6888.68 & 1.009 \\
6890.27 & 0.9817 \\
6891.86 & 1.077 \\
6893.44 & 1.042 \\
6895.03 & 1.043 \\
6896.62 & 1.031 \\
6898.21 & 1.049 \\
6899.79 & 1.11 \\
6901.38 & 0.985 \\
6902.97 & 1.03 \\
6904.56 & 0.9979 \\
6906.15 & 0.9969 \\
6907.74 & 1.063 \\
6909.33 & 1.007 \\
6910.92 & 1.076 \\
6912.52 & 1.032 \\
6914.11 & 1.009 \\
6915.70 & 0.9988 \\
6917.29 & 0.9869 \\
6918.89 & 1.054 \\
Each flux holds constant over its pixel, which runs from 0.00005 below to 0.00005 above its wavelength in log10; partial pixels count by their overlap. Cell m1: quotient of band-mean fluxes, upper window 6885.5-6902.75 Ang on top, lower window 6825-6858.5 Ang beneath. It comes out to 1.02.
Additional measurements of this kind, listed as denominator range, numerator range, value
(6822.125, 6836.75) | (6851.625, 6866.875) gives 1.03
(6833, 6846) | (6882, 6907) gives 1.02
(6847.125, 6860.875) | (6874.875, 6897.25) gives 1.00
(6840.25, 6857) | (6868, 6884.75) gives 1.02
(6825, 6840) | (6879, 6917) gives 1.02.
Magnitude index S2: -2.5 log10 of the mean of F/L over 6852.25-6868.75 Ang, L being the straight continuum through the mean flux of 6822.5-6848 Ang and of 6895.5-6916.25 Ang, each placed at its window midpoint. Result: -0.02 mag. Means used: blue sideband 1.02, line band 1.04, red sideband 1.03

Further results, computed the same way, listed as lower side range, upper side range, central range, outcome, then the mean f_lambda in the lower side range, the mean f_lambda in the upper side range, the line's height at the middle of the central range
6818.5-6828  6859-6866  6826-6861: 0.03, 1.04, 1.06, 1.05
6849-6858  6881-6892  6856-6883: -0.02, 1.03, 1.02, 1.03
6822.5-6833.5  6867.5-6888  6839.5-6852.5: 0.00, 1.02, 1.04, 1.03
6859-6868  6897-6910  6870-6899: 0.00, 1.05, 1.03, 1.04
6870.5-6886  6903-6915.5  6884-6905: 0.00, 1.04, 1.02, 1.03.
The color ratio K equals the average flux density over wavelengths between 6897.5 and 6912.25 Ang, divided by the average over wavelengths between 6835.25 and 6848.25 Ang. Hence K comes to 1.01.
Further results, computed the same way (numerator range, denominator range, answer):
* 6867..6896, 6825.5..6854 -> 1.02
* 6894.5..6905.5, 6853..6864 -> 0.99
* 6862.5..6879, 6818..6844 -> 1.02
